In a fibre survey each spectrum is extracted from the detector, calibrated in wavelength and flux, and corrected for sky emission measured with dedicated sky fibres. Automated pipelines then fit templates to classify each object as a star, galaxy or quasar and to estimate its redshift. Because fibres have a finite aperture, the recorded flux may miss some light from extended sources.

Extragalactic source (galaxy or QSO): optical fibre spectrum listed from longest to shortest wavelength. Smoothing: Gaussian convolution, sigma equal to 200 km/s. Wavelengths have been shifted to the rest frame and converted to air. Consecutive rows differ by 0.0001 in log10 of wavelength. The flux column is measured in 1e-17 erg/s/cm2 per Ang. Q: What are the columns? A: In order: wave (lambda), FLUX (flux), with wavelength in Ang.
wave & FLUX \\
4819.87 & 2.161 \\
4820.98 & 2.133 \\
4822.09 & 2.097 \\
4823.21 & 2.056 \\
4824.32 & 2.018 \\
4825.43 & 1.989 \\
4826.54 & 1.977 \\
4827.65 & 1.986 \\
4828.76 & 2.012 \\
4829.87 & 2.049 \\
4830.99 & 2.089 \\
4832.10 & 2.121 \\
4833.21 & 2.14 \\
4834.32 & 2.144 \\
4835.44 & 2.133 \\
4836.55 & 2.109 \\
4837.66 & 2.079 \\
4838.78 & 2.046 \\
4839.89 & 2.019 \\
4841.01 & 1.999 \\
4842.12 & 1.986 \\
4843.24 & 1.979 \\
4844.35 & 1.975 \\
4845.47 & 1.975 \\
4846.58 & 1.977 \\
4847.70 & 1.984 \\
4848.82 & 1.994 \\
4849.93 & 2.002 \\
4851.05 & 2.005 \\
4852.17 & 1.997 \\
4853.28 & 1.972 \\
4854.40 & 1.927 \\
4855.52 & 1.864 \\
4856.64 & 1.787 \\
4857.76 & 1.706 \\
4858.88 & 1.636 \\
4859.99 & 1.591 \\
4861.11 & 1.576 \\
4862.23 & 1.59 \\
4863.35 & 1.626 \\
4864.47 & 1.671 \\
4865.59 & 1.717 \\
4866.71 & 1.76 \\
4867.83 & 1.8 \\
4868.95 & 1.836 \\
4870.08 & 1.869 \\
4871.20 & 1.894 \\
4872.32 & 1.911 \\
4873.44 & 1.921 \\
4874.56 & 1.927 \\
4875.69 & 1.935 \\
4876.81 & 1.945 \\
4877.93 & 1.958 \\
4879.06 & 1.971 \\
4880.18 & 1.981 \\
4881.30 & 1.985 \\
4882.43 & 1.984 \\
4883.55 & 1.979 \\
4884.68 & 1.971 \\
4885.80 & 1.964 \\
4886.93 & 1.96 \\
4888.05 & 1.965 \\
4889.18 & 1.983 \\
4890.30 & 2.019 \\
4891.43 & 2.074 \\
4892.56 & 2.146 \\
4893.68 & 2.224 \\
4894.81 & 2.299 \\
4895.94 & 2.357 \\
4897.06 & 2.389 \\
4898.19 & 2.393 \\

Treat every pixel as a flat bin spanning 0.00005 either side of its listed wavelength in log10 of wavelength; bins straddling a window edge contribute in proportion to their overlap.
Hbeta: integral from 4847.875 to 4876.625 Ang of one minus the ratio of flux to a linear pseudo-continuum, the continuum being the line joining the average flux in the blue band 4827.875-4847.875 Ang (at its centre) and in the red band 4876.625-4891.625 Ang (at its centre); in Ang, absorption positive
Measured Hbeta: 2.7 Ang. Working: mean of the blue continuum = 2.05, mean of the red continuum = 1.98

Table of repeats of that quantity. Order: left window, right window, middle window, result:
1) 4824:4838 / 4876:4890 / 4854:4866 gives 1.9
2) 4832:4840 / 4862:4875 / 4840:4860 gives 0.5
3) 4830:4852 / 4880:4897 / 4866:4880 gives 1.1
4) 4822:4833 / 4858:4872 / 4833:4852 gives -1.2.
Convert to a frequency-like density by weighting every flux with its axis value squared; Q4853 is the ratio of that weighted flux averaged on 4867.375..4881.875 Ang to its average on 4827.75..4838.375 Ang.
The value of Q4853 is 0.9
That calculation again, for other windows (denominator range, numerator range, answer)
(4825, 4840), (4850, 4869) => 0.87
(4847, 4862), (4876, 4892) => 1.09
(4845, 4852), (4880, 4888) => 1.01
